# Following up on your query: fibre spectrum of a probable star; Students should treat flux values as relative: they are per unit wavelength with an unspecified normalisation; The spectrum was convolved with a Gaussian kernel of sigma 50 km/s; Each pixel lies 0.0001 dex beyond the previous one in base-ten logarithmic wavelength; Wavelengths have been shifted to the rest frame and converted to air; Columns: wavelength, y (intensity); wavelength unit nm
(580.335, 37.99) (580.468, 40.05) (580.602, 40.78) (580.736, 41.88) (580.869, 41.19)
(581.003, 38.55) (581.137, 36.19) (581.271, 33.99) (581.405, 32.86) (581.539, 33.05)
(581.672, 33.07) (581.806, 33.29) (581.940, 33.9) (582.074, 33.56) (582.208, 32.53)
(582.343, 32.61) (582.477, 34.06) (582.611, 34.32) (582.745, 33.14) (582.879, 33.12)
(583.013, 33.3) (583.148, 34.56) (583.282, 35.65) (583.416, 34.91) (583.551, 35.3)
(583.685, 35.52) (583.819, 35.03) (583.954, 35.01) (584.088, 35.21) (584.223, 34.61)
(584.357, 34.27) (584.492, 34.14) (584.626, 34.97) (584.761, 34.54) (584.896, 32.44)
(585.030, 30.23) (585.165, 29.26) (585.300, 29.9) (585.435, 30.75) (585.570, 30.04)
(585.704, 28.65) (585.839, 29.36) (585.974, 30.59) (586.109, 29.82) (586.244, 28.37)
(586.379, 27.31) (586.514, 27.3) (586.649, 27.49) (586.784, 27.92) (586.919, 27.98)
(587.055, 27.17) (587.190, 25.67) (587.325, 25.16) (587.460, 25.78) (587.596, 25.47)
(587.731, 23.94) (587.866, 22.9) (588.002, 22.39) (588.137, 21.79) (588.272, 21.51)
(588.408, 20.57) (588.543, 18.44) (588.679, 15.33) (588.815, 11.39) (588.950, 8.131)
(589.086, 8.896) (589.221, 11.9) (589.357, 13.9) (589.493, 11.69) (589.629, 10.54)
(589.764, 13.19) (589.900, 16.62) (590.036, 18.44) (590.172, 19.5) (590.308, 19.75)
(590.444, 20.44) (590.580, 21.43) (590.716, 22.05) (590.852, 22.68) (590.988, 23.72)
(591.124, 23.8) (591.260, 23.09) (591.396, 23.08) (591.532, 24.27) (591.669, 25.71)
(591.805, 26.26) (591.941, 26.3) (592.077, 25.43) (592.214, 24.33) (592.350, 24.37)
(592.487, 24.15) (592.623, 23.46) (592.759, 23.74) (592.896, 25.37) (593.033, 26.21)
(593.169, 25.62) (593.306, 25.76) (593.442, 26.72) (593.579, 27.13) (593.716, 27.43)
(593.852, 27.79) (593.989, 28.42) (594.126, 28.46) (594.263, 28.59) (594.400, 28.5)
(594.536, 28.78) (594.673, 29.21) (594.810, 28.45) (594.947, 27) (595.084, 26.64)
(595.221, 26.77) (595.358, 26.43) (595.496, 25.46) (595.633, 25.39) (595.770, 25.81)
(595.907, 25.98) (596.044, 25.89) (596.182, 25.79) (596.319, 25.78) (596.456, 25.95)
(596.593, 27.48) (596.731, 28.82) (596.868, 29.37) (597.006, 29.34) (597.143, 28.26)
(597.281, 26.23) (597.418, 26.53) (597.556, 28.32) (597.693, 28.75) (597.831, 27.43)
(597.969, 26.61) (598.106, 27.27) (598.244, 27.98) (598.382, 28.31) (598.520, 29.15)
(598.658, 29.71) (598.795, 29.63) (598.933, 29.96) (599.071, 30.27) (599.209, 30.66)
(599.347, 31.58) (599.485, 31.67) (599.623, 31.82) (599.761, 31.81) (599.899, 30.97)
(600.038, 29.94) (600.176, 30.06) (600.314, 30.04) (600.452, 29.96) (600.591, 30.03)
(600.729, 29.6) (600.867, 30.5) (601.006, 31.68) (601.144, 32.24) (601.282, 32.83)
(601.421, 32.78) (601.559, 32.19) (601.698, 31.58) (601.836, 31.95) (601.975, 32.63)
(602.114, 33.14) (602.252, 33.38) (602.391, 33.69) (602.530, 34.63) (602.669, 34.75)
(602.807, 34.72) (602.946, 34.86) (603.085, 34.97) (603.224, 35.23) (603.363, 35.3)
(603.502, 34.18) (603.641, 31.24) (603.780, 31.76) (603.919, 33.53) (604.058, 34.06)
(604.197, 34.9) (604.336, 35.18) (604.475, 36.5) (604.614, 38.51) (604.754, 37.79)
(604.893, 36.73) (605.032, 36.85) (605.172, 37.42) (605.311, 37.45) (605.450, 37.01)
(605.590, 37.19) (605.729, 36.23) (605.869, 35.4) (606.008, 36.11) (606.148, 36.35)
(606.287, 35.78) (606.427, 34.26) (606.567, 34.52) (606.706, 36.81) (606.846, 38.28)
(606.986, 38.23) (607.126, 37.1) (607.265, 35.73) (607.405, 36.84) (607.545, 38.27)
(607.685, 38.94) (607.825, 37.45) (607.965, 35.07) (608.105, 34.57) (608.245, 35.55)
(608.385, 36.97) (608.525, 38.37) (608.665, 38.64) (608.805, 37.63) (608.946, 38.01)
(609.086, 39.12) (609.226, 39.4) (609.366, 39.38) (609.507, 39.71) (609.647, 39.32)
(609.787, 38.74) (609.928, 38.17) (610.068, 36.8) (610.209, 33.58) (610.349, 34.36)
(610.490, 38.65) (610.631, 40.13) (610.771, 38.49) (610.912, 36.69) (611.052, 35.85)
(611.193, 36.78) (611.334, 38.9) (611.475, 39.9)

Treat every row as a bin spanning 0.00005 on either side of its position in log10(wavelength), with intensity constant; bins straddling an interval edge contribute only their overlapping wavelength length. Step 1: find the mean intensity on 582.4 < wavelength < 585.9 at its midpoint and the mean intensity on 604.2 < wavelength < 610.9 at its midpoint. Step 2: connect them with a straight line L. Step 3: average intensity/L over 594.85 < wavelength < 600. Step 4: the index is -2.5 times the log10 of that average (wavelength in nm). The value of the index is 0.25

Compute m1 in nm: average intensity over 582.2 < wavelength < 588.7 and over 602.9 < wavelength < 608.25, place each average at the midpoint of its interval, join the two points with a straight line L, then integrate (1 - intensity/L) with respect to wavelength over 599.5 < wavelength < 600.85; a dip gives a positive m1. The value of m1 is 0.15 nm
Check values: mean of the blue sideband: 29.7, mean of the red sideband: 36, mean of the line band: 30.5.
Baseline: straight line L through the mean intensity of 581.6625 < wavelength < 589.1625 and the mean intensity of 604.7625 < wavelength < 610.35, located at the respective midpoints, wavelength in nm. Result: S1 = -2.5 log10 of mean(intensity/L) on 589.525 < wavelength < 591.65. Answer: 0.46 mag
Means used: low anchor 28.7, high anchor 37.1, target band 20.2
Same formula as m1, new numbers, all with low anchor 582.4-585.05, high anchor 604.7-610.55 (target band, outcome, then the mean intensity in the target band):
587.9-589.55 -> 0.91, 15.7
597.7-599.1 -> 0.29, 28.6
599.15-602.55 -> 0.44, 31.6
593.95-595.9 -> 0.45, 27.4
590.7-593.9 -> 0.94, 25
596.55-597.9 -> 0.29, 28.1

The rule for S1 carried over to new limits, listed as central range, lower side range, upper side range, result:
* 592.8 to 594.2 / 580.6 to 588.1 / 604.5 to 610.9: 0.25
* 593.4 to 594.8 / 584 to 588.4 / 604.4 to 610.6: 0.13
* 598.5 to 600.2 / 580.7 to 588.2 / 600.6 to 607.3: 0.11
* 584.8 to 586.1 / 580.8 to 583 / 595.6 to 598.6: 0.09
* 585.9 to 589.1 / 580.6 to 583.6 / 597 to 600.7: 0.39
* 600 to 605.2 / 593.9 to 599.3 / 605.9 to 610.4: -0.03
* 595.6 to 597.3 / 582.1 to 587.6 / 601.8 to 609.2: 0.25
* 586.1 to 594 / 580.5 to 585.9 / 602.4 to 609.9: 0.48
